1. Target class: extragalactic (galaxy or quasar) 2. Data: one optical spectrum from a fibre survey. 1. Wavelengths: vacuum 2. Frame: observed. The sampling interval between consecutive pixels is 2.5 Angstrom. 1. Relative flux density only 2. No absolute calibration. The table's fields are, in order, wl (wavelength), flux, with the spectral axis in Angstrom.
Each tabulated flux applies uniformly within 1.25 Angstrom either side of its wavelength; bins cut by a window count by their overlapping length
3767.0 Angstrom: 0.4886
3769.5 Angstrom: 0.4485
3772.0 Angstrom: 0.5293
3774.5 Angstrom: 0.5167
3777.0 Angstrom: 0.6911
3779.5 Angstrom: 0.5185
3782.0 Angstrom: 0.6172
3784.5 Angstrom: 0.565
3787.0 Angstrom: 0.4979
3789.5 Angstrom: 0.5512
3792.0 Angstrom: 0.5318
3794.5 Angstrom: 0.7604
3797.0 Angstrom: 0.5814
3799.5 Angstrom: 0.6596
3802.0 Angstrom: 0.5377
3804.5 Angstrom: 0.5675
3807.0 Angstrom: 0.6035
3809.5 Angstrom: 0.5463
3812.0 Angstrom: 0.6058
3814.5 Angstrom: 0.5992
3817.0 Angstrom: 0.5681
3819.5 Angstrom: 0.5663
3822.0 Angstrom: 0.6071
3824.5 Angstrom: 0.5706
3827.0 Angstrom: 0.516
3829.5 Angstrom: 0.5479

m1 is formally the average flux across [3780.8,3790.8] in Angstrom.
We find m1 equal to 0.557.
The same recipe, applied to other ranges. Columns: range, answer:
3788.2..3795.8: 0.613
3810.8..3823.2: 0.589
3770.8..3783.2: 0.575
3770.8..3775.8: 0.525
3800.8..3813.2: 0.572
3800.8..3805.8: 0.553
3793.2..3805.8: 0.621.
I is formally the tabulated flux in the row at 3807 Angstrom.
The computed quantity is 0.6035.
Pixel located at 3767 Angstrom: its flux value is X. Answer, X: 0.4886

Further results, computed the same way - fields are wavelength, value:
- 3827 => 0.516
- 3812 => 0.6058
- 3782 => 0.6172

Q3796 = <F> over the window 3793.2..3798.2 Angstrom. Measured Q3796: 0.67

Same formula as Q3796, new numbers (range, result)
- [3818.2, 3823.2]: 0.586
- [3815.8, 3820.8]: 0.568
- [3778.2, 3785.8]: 0.567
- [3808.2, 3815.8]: 0.584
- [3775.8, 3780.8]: 0.604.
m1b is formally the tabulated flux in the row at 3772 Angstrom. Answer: 0.5293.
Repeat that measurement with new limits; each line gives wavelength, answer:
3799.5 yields 0.6596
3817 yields 0.5681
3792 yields 0.5318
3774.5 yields 0.5167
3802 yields 0.5377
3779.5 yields 0.5185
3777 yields 0.6911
